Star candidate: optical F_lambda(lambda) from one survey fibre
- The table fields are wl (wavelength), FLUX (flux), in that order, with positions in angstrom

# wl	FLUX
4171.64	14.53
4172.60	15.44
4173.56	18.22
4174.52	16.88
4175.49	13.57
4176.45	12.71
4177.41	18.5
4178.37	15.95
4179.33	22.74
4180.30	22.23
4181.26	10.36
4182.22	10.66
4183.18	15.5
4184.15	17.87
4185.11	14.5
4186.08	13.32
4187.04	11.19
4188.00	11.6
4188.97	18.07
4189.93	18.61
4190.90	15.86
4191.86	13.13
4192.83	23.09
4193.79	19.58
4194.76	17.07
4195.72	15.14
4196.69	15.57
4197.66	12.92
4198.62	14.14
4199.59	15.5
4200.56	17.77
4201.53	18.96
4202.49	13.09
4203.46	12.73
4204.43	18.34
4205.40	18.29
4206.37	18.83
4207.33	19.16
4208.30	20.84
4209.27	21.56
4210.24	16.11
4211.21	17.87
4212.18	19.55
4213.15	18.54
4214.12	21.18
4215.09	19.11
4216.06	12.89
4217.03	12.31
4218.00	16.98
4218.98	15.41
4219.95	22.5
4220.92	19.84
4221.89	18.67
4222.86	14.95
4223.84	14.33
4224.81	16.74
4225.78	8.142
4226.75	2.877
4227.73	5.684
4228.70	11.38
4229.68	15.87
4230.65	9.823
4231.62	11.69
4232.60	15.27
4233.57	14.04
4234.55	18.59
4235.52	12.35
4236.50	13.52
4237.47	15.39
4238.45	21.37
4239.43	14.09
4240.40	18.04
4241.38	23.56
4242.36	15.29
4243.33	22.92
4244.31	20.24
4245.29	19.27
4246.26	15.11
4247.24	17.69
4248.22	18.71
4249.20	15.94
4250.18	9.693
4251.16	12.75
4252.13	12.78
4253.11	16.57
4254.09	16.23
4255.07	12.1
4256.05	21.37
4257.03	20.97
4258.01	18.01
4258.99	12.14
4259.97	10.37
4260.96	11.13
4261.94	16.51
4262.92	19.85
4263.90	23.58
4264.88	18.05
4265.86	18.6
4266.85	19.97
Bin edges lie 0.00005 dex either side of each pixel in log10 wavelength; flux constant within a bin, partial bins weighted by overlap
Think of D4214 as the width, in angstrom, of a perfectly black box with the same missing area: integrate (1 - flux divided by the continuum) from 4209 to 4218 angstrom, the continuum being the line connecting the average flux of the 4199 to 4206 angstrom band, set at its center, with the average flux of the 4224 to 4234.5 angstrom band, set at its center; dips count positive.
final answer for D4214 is -2.0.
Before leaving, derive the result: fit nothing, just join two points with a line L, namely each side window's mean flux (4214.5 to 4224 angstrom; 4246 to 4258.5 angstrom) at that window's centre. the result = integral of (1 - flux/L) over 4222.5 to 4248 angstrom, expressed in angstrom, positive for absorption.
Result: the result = 2.2 angstrom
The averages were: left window 16.8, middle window 15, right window 16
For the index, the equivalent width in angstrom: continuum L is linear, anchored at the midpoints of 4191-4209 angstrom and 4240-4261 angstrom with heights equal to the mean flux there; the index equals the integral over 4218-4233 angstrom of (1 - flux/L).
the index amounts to 2.8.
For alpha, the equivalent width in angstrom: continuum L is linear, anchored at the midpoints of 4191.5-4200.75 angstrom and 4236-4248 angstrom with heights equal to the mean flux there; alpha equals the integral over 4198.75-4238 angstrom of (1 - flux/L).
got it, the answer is 3.4 angstrom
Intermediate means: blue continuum 16.4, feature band 15.7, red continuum 18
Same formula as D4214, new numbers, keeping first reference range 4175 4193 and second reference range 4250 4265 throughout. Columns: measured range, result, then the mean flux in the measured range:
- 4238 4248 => -1.9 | 18.7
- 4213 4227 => 0.0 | 15.8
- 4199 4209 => -1.1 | 17.4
